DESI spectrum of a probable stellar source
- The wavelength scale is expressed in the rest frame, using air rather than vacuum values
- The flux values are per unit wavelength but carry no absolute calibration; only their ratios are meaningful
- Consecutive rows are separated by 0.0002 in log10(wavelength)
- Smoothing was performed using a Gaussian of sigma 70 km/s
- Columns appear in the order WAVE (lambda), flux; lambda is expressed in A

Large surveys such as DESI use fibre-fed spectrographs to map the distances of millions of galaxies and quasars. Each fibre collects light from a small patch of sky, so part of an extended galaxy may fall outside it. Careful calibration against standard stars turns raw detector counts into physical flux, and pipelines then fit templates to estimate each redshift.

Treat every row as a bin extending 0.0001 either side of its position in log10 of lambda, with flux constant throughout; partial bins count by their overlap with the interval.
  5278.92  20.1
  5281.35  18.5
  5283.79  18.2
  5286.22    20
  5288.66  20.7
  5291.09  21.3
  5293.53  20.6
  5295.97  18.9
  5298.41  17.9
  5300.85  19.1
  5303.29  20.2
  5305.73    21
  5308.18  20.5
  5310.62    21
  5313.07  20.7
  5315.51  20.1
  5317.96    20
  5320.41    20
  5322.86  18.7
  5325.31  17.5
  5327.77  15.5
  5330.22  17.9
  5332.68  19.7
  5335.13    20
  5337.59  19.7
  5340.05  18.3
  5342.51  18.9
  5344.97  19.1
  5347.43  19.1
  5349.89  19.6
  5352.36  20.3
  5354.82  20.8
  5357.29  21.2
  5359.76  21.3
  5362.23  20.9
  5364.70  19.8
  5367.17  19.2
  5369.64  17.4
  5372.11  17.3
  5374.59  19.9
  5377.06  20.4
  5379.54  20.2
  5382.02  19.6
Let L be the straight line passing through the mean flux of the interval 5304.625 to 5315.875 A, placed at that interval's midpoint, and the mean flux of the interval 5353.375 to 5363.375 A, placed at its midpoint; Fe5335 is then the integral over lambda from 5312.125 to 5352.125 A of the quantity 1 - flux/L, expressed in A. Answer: 3.42 A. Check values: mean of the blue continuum 20.7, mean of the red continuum 21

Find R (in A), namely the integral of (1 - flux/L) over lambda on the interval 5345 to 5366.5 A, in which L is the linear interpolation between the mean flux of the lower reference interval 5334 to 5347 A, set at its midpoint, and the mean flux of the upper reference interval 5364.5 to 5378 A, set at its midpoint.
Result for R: -1.4 A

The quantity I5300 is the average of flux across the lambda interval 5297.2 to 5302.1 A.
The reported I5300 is 18.5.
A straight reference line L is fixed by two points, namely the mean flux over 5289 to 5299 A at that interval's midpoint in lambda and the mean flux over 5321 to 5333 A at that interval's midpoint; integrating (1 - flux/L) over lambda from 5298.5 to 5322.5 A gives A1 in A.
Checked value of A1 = -1.6 A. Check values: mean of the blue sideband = 19.9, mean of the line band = 20.1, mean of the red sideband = 17.8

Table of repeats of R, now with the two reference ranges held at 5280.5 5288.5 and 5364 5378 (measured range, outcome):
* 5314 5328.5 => 0.2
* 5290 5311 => -1.0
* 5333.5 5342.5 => -0.1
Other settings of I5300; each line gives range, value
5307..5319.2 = 20.5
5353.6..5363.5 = 21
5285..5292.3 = 20.7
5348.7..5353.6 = 20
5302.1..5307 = 20.6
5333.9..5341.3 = 19.3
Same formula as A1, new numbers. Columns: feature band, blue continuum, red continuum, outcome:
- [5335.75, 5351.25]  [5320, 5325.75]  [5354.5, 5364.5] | 0.6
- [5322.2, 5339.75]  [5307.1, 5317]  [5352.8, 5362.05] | 2.0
